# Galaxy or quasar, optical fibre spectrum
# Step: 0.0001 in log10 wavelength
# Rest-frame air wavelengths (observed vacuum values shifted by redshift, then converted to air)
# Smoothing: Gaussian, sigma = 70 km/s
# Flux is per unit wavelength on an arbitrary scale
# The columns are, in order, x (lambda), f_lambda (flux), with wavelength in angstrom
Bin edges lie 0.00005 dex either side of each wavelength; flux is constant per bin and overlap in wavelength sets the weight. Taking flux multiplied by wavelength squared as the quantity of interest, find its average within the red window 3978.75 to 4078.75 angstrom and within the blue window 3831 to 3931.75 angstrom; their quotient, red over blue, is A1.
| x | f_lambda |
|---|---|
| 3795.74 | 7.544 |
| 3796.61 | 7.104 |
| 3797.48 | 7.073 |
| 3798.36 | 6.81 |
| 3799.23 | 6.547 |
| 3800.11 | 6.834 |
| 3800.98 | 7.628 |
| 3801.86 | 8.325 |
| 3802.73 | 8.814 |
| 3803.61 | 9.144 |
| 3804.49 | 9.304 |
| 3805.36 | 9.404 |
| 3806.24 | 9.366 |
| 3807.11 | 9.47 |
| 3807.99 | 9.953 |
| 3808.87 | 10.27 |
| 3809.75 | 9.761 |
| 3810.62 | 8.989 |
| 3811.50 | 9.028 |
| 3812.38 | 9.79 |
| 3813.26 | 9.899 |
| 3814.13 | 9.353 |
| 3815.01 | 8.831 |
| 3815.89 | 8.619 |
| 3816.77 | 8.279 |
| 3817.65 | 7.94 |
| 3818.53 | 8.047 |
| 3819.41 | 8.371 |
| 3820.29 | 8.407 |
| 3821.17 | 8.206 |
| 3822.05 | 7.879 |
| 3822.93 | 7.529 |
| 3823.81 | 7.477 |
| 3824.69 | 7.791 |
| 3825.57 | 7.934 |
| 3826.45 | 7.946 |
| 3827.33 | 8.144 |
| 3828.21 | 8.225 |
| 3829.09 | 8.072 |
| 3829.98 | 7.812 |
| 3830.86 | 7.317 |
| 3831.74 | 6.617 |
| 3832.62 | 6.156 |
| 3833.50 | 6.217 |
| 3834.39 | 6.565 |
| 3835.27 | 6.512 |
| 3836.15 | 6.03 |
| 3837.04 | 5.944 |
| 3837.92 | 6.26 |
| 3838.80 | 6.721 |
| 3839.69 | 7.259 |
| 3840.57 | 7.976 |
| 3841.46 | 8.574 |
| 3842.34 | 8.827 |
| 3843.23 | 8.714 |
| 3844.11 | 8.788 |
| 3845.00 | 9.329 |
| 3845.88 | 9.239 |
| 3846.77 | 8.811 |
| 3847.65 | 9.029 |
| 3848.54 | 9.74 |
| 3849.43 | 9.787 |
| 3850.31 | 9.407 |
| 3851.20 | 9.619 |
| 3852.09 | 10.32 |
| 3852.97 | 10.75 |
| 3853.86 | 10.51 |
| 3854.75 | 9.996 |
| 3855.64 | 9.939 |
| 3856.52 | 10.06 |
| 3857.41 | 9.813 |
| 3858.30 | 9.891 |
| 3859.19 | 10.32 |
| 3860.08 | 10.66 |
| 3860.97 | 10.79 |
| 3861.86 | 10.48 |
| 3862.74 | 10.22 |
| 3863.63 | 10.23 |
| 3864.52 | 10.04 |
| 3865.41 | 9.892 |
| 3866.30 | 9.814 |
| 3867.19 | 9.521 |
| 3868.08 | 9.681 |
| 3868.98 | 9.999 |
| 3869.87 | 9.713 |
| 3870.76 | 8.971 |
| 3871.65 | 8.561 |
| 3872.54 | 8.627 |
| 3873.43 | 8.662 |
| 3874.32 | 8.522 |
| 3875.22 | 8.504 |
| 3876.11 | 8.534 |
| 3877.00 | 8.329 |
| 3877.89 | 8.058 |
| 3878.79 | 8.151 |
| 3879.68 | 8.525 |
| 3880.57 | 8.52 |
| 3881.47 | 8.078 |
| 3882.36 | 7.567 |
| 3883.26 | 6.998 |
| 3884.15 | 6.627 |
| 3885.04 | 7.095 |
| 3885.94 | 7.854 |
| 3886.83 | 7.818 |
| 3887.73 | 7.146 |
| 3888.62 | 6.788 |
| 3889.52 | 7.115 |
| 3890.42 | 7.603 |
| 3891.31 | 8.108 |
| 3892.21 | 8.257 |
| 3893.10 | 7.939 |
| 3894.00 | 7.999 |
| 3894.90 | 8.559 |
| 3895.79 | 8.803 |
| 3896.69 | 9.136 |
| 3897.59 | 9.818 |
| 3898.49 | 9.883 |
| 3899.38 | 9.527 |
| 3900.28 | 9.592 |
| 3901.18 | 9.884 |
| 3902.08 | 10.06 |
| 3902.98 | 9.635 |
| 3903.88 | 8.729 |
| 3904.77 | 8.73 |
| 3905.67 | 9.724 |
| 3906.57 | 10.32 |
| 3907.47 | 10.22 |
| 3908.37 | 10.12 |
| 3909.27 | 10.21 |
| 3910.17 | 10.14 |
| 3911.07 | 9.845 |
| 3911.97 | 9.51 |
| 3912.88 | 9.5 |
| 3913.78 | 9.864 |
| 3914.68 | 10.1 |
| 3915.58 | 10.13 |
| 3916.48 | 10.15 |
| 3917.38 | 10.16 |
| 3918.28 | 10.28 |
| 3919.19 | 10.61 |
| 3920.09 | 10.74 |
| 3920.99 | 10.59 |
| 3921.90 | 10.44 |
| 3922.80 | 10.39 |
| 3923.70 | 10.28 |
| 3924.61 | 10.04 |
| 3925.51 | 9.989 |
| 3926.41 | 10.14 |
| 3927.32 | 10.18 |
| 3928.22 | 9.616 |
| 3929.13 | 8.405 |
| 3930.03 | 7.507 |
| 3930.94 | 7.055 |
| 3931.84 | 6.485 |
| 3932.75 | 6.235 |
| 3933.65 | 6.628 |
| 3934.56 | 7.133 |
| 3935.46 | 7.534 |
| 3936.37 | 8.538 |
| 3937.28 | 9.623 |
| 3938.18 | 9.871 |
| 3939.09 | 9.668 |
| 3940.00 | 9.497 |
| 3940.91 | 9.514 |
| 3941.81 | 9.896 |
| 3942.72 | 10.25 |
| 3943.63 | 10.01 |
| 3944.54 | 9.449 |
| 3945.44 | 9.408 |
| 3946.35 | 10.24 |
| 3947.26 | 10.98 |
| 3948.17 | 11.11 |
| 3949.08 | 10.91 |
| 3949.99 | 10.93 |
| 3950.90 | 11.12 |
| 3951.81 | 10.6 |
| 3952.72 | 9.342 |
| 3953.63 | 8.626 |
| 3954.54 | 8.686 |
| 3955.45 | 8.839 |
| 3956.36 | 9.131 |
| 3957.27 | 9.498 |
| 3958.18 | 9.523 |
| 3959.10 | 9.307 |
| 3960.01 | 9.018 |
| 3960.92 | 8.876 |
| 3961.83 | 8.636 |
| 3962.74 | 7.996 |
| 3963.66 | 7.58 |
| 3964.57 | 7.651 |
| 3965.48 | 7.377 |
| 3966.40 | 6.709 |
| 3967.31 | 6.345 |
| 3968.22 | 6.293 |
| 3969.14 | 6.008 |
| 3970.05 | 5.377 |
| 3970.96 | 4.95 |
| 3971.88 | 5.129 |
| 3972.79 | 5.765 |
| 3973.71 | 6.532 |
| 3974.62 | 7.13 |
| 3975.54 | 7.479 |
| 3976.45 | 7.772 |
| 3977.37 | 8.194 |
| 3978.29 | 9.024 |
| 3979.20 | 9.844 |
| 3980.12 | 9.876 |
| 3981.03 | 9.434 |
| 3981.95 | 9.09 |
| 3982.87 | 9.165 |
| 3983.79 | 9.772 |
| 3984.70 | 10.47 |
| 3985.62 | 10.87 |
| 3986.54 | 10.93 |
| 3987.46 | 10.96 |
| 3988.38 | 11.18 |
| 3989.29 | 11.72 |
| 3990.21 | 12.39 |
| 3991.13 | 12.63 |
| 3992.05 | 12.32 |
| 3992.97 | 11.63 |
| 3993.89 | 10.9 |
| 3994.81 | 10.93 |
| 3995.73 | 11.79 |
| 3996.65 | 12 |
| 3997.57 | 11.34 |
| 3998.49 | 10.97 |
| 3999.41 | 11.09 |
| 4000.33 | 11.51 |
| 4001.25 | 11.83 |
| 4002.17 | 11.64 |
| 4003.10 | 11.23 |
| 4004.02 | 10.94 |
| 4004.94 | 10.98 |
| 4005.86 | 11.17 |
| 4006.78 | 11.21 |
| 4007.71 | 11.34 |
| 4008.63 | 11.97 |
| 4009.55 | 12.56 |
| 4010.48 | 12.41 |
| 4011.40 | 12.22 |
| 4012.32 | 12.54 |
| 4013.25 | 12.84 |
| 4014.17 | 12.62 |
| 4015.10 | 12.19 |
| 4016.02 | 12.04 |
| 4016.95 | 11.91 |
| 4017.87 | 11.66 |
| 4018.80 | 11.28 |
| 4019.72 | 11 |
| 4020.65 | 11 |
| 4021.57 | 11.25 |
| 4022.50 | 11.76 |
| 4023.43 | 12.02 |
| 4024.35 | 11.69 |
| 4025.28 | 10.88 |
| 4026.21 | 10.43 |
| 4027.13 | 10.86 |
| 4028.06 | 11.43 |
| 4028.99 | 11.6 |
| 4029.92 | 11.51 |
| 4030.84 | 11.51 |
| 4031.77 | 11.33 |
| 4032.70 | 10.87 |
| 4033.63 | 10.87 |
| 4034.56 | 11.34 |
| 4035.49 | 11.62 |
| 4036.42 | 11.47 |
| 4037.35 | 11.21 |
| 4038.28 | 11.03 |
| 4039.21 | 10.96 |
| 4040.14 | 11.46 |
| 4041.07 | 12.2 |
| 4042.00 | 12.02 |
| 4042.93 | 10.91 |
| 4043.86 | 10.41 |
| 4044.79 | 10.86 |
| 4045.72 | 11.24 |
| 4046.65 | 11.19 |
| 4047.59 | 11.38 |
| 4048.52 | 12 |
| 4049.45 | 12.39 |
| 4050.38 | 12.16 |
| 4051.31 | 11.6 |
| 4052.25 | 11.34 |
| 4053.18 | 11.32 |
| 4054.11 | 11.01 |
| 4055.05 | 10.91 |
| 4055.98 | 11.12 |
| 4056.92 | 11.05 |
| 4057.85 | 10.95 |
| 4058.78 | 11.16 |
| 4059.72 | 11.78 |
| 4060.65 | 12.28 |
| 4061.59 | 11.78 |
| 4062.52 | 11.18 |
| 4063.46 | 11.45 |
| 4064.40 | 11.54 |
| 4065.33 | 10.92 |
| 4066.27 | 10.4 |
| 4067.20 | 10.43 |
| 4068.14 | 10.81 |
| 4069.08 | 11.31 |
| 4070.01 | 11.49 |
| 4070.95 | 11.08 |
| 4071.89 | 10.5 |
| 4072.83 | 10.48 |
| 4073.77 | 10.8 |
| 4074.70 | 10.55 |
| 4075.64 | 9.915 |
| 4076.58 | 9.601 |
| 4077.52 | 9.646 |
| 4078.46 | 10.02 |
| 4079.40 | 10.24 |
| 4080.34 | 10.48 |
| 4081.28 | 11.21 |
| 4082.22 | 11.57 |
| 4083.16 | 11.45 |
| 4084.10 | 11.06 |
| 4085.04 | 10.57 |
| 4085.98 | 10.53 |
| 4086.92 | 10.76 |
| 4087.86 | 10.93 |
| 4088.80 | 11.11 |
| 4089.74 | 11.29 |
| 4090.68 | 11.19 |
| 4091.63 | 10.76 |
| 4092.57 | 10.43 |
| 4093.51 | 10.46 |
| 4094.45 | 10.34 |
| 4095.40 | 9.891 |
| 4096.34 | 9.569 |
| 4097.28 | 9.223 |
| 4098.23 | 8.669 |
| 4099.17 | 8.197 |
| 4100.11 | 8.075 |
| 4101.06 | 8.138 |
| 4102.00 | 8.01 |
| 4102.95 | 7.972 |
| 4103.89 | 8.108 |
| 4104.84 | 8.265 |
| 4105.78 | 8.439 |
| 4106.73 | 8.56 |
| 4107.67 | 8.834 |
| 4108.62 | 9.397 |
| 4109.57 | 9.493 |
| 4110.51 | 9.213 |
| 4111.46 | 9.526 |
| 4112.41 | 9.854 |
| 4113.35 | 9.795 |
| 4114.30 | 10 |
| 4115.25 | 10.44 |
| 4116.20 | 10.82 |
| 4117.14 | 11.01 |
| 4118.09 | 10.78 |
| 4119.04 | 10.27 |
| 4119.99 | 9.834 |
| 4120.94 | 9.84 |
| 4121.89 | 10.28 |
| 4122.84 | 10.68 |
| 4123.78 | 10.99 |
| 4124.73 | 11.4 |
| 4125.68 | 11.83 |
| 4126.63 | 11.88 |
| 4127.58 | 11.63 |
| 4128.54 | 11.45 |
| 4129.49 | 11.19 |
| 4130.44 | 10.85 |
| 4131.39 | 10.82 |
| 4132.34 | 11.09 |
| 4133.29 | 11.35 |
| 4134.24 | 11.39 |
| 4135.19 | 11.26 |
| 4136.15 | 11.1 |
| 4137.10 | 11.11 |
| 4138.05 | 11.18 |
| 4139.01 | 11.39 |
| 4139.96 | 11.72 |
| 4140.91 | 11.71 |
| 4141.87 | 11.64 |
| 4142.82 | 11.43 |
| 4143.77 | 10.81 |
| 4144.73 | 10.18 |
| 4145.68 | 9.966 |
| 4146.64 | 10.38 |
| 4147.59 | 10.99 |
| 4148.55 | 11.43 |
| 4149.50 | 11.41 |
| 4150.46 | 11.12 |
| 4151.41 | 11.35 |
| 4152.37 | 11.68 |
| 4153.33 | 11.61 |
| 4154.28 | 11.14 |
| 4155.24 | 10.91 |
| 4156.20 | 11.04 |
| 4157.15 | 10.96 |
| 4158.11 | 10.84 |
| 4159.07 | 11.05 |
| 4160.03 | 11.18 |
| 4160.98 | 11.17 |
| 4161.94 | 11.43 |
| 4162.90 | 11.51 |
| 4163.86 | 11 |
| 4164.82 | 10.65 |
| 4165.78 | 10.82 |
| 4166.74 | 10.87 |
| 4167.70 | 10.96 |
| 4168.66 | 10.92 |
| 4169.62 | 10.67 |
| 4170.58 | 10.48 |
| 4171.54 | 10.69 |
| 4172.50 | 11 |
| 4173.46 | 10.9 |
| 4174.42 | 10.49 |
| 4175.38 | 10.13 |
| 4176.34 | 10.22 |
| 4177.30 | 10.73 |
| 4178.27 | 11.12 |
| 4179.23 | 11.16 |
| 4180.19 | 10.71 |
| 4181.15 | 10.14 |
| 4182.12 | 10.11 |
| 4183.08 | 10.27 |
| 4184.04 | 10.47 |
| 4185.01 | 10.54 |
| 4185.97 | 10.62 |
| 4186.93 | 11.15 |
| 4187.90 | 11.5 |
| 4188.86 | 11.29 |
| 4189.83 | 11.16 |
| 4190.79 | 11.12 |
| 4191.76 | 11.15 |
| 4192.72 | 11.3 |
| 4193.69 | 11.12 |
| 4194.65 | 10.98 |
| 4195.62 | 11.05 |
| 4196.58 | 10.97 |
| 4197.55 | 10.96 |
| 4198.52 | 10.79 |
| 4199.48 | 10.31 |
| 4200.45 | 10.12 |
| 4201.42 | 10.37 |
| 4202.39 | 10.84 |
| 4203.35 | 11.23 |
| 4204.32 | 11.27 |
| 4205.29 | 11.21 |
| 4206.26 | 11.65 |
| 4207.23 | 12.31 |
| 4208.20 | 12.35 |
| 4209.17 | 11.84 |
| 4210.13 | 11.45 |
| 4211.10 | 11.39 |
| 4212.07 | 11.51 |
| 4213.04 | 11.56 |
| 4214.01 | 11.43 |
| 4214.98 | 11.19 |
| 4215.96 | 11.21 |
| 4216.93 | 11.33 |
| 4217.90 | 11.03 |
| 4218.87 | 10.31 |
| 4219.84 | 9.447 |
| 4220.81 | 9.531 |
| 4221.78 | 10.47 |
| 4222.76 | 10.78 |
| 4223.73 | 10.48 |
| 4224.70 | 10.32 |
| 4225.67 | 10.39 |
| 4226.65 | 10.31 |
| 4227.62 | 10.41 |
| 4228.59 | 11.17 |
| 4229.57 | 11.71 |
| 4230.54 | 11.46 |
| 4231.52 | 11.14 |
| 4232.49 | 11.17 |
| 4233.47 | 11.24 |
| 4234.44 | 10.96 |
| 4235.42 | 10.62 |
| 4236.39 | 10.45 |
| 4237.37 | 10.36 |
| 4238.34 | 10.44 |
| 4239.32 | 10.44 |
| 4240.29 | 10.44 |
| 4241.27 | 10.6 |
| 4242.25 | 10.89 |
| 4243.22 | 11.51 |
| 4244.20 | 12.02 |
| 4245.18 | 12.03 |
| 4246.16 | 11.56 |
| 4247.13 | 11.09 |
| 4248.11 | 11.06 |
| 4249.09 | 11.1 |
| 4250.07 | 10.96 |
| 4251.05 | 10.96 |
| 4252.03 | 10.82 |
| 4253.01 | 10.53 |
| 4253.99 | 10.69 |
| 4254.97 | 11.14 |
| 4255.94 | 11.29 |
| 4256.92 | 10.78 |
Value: 1.35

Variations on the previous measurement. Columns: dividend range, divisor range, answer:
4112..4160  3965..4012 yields 1.20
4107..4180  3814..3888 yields 1.47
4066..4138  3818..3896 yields 1.37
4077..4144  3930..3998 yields 1.22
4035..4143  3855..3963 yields 1.26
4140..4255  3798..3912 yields 1.49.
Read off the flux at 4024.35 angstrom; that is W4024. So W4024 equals 11.69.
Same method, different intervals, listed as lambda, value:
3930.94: 7.055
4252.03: 10.82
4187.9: 11.5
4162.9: 11.51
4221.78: 10.47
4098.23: 8.669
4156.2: 11.04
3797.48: 7.073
